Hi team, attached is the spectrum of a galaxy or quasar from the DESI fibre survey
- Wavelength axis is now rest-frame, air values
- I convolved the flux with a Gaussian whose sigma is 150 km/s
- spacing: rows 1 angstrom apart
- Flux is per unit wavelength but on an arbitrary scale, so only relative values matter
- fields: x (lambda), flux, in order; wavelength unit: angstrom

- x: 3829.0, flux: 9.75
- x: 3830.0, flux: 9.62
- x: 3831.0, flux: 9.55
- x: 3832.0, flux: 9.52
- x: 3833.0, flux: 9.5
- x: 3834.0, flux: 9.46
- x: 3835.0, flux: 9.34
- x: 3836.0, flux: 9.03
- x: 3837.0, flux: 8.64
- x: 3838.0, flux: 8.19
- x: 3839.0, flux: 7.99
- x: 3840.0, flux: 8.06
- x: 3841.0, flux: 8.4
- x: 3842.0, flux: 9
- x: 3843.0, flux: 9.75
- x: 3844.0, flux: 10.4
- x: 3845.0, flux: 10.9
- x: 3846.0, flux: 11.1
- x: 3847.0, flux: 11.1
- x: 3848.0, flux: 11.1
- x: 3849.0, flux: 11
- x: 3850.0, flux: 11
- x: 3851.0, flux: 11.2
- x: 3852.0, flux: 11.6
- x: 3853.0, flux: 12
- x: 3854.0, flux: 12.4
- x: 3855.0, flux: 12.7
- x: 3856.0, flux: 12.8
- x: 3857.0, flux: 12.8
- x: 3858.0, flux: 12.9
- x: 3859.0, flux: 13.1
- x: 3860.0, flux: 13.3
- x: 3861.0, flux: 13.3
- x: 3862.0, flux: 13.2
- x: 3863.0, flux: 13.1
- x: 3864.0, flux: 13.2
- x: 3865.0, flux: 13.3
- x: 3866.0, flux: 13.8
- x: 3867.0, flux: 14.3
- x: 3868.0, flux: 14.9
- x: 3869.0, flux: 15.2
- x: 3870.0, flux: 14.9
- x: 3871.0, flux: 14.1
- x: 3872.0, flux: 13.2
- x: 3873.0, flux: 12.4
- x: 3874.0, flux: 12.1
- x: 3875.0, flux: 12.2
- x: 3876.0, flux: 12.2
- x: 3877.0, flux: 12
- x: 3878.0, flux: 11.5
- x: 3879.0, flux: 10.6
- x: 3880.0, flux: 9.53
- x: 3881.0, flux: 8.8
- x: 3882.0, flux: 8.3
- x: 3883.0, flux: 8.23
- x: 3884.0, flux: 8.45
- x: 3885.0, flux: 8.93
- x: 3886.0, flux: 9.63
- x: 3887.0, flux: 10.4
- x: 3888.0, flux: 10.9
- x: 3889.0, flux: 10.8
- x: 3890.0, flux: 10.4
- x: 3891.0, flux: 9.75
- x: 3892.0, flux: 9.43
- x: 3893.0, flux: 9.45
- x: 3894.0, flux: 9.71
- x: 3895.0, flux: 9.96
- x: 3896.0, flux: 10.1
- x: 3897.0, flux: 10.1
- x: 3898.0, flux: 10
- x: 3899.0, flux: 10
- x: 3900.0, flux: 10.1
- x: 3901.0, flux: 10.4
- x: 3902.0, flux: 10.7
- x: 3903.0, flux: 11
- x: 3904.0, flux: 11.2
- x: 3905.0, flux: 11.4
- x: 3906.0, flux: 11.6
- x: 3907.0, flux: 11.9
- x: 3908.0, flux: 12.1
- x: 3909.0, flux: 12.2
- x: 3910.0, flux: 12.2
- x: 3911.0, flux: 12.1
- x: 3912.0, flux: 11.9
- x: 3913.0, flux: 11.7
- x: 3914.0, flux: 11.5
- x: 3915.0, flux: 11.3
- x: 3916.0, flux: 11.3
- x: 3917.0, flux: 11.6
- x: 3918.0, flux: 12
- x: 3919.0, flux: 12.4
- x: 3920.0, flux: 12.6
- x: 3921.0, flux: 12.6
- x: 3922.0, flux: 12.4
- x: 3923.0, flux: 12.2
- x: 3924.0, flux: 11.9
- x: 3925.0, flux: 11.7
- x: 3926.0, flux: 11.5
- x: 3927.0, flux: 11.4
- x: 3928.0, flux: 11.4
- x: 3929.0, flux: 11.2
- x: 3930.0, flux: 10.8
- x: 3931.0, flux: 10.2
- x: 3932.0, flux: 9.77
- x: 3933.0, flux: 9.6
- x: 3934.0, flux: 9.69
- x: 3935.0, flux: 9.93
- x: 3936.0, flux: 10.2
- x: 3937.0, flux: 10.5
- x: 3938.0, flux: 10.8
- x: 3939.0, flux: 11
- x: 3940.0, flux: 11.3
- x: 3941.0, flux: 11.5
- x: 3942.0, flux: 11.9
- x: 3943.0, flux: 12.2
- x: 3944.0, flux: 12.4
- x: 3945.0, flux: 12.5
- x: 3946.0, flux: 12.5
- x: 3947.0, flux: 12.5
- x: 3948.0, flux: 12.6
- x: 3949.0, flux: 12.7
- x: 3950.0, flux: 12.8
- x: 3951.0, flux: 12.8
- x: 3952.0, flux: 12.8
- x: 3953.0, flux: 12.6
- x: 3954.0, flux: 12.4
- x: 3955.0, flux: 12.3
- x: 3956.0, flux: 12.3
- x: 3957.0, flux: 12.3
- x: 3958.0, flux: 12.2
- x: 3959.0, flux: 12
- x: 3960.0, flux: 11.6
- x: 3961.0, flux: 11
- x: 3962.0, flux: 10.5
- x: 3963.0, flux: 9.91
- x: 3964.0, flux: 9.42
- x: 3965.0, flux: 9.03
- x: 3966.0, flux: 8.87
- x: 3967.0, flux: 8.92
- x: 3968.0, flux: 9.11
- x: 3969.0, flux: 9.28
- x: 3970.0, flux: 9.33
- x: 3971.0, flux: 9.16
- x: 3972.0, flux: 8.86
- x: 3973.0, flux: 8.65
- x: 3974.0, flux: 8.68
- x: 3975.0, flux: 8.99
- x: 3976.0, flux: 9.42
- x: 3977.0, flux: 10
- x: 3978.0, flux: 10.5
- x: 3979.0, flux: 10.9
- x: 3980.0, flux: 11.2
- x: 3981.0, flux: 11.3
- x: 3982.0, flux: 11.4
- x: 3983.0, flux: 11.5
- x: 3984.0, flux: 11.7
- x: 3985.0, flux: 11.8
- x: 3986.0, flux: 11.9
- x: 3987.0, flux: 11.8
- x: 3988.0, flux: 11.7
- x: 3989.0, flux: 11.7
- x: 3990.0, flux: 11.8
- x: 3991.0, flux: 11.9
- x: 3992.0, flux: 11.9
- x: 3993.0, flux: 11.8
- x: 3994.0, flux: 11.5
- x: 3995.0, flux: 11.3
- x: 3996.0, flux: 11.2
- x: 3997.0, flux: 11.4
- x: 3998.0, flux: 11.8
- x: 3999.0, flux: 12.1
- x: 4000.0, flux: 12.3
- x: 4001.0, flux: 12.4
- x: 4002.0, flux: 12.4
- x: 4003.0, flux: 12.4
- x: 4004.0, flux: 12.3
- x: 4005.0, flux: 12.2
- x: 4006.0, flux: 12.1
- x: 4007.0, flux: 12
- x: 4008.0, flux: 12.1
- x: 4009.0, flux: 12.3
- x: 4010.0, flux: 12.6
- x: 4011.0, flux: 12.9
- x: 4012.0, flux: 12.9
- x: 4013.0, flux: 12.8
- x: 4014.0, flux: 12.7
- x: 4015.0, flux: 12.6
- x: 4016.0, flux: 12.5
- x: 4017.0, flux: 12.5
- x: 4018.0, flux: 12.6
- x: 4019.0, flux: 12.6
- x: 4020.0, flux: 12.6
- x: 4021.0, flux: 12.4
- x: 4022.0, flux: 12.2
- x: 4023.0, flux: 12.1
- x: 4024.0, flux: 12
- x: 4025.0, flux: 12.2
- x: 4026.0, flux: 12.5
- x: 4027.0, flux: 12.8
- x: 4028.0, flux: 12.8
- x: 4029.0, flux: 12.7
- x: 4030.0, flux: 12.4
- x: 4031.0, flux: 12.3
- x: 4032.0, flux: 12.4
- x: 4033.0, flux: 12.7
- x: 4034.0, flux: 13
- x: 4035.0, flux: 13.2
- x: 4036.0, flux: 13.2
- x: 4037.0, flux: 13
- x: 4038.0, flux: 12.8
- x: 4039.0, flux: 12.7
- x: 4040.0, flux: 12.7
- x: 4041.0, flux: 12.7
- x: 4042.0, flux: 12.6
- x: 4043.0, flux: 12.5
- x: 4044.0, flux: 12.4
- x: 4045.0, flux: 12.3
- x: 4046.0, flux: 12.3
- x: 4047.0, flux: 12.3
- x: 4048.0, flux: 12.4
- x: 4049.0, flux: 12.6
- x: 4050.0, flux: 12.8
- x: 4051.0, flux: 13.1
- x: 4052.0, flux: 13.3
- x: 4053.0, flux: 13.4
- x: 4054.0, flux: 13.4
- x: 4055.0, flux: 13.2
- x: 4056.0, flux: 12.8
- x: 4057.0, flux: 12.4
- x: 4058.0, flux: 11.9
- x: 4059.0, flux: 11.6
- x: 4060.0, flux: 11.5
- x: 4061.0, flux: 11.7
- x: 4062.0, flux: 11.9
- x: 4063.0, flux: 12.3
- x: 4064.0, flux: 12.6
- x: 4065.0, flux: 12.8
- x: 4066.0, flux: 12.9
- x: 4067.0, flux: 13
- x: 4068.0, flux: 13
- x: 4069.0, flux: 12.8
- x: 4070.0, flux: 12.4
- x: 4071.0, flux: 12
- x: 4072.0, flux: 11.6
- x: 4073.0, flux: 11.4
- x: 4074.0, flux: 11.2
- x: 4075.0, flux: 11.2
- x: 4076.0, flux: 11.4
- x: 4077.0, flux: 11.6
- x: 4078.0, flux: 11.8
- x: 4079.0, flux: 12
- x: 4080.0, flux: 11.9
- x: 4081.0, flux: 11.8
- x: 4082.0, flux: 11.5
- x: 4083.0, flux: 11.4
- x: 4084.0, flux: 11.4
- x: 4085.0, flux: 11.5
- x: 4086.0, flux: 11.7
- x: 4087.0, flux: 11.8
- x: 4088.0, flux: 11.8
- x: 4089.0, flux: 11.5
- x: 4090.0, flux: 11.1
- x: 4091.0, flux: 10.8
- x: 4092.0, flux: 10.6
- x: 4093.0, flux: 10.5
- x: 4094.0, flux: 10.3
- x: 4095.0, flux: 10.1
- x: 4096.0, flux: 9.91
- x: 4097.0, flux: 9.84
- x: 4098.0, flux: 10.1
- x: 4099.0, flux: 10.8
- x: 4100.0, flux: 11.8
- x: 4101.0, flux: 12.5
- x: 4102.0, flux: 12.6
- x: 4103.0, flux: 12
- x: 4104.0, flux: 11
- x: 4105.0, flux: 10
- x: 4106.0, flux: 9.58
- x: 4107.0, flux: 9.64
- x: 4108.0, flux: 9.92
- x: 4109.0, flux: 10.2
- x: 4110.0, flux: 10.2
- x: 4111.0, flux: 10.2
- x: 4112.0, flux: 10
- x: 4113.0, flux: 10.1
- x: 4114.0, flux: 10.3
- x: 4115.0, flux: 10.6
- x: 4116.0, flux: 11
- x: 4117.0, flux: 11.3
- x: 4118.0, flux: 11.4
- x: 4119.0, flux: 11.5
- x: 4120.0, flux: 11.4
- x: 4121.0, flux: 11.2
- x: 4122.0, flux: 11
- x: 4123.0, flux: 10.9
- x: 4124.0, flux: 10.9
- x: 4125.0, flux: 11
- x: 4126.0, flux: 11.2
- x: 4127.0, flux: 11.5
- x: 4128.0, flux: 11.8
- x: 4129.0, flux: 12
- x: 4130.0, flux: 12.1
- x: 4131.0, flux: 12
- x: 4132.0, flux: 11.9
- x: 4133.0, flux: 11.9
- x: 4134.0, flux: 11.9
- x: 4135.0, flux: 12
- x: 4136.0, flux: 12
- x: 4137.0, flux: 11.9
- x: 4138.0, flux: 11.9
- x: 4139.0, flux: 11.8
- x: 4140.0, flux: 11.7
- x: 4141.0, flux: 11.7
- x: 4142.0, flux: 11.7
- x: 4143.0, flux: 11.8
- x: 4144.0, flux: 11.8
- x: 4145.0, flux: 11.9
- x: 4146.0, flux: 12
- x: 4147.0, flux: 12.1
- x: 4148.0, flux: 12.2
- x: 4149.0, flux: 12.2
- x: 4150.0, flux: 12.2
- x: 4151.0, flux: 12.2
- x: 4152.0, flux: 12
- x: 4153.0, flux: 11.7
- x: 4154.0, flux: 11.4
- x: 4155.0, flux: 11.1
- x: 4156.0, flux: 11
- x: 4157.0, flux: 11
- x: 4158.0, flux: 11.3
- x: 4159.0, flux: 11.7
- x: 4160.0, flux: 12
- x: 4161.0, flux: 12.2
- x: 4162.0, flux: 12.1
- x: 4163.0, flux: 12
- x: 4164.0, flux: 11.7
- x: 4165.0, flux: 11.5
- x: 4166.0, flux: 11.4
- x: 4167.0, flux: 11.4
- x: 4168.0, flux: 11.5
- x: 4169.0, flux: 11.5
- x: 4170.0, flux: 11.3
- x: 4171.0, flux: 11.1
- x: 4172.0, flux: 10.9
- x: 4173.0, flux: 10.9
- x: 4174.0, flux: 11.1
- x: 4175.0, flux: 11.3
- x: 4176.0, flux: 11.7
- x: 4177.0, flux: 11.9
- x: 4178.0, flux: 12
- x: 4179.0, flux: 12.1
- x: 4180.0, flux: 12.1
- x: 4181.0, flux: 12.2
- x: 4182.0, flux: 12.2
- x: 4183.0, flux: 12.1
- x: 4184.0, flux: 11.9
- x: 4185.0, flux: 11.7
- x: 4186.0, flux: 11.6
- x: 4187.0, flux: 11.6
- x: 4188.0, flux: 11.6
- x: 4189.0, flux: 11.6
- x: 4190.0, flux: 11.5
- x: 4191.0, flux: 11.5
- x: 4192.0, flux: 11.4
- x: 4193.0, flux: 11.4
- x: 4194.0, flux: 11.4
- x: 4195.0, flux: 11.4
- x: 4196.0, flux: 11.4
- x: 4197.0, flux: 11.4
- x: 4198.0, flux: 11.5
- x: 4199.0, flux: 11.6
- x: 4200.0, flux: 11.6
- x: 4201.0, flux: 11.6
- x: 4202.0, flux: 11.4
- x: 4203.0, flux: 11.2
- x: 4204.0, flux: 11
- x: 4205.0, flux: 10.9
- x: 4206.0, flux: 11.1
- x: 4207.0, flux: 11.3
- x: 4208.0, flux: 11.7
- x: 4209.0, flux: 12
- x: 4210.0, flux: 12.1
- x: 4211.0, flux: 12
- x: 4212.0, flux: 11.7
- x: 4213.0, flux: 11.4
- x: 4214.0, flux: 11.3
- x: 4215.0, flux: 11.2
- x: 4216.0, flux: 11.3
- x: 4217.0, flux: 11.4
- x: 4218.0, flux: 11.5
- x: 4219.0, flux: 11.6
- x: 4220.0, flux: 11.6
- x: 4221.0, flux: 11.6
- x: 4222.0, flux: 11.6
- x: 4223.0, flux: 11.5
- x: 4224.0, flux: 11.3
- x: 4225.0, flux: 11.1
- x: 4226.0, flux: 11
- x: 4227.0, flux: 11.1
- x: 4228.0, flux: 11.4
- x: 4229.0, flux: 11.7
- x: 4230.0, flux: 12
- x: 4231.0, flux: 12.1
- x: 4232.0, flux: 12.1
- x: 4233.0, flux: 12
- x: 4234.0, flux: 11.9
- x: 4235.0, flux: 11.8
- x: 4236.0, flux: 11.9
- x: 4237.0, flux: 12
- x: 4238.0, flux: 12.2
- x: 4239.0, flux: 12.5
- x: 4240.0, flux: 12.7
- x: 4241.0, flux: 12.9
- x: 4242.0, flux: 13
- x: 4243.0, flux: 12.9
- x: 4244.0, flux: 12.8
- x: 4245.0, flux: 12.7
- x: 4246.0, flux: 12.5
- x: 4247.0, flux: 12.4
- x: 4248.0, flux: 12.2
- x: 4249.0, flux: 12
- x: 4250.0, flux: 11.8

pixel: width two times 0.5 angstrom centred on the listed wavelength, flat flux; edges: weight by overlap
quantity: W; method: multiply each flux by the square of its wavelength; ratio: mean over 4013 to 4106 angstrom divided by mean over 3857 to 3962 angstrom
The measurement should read 1.1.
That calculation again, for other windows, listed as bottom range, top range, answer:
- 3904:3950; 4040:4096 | 1.11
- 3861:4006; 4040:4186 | 1.13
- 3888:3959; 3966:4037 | 1.07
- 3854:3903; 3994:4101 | 1.15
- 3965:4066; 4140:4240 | 1.06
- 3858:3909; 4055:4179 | 1.13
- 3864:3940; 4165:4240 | 1.20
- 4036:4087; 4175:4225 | 1.01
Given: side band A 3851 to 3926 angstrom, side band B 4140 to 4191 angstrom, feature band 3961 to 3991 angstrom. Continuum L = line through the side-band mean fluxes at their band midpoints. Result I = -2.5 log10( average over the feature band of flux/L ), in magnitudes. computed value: 0.13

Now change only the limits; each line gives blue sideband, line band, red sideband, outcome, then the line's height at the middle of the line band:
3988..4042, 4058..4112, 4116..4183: 0.06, 12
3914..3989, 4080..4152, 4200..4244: 0.02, 11.5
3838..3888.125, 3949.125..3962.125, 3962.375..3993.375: -0.15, 10.6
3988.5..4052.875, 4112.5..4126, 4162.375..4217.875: 0.09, 11.9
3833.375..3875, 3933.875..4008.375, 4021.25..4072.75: 0.09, 12.2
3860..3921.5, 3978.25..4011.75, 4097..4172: -0.04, 11.4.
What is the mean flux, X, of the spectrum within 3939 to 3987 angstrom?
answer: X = 11.1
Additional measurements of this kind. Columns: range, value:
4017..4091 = 12.3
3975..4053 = 12.2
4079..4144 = 11.2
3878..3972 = 10.9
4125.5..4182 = 11.7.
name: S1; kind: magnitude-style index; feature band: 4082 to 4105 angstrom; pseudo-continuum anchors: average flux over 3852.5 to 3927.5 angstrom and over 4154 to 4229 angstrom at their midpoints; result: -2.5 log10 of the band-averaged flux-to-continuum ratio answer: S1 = 0.04 mag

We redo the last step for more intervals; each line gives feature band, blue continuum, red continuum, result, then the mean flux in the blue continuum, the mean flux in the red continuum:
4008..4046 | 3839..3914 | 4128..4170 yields -0.091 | 11.3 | 11.8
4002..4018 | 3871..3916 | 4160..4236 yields -0.127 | 10.8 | 11.6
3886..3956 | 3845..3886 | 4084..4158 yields 0.050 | 12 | 11.3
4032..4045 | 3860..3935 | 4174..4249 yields -0.108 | 11.4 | 11.8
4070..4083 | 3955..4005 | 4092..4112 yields -0.096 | 11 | 10.6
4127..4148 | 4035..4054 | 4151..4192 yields 0.003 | 12.8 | 11.6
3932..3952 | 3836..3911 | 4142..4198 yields -0.023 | 11.2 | 11.7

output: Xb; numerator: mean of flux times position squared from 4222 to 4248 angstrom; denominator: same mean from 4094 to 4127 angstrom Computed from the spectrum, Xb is 1.19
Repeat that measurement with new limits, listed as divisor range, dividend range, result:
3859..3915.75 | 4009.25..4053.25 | 1.19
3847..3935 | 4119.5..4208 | 1.16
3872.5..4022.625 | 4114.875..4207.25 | 1.14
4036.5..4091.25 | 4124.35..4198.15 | 1.00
